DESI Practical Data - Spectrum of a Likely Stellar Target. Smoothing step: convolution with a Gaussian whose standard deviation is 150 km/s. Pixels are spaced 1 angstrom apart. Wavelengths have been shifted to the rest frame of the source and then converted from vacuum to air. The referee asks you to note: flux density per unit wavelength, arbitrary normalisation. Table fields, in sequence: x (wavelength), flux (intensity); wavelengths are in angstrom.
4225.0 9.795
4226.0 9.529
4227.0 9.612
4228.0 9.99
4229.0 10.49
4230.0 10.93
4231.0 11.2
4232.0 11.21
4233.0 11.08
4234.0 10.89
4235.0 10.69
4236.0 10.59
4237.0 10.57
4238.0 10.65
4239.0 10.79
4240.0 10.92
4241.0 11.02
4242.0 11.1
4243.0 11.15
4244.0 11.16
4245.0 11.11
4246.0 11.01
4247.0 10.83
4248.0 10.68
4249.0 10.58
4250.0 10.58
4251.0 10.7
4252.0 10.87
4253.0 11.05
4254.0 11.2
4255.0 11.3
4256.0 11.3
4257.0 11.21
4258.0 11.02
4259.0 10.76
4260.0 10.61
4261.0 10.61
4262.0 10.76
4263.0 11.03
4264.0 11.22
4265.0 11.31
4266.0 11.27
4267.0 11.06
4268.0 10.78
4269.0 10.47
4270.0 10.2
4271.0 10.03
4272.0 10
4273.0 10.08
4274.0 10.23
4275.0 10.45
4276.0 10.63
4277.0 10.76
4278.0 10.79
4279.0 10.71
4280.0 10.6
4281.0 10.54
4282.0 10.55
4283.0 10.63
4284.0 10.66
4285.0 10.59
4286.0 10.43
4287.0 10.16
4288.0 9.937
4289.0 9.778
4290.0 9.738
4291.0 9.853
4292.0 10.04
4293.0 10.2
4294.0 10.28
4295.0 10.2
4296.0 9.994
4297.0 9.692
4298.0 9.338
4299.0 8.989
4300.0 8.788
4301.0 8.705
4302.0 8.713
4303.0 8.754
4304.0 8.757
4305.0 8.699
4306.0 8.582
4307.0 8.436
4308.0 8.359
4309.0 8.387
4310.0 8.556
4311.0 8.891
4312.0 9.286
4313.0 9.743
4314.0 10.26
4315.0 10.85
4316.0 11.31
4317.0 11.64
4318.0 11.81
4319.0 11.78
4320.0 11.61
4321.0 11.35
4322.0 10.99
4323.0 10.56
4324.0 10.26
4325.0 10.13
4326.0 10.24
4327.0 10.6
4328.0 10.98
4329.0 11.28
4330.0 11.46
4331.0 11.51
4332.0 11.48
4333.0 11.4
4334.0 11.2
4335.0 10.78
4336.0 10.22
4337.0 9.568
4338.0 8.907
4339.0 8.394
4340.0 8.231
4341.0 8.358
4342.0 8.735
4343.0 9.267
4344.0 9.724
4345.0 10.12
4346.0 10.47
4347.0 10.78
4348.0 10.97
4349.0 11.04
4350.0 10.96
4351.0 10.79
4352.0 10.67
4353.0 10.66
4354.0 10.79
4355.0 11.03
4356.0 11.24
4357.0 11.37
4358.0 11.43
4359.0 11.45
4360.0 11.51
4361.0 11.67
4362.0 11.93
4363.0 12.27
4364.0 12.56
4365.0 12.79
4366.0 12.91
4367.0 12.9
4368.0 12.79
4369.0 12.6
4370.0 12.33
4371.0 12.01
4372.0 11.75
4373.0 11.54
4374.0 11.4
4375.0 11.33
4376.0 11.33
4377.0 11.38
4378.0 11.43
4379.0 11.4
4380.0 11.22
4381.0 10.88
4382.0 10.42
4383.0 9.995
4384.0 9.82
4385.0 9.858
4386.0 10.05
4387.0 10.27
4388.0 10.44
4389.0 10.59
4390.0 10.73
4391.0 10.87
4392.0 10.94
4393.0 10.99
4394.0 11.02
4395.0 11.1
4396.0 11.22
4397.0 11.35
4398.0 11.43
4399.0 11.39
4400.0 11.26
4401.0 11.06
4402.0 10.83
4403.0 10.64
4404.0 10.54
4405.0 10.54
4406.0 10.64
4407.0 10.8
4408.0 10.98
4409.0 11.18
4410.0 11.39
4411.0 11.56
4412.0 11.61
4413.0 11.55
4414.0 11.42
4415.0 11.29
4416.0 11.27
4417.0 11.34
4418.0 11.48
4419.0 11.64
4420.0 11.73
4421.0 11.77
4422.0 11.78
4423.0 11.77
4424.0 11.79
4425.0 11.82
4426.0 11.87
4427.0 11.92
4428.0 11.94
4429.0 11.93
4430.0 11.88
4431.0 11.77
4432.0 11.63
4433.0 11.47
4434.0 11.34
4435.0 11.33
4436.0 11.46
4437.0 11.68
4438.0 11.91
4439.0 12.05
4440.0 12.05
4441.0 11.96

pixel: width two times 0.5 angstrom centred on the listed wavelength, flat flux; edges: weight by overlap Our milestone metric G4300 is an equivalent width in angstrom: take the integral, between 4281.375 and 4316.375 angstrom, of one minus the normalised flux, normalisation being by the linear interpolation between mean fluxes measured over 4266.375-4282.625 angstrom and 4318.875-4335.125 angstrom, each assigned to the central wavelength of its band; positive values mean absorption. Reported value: 3.7 angstrom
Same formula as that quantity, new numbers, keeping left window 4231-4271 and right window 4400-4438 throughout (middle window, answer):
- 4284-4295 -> 0.89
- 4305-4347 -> 3.79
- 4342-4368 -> -0.01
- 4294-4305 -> 1.82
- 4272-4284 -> 0.50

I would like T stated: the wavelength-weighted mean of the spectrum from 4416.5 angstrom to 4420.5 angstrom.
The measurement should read 11.5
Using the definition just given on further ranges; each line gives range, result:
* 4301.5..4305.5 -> 8.73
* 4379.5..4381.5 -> 11.1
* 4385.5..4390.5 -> 10.4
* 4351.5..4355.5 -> 10.8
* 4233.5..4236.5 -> 10.7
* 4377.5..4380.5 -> 11.3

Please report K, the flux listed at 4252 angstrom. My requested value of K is 10.87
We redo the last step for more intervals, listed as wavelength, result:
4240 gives 10.92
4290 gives 9.738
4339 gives 8.394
